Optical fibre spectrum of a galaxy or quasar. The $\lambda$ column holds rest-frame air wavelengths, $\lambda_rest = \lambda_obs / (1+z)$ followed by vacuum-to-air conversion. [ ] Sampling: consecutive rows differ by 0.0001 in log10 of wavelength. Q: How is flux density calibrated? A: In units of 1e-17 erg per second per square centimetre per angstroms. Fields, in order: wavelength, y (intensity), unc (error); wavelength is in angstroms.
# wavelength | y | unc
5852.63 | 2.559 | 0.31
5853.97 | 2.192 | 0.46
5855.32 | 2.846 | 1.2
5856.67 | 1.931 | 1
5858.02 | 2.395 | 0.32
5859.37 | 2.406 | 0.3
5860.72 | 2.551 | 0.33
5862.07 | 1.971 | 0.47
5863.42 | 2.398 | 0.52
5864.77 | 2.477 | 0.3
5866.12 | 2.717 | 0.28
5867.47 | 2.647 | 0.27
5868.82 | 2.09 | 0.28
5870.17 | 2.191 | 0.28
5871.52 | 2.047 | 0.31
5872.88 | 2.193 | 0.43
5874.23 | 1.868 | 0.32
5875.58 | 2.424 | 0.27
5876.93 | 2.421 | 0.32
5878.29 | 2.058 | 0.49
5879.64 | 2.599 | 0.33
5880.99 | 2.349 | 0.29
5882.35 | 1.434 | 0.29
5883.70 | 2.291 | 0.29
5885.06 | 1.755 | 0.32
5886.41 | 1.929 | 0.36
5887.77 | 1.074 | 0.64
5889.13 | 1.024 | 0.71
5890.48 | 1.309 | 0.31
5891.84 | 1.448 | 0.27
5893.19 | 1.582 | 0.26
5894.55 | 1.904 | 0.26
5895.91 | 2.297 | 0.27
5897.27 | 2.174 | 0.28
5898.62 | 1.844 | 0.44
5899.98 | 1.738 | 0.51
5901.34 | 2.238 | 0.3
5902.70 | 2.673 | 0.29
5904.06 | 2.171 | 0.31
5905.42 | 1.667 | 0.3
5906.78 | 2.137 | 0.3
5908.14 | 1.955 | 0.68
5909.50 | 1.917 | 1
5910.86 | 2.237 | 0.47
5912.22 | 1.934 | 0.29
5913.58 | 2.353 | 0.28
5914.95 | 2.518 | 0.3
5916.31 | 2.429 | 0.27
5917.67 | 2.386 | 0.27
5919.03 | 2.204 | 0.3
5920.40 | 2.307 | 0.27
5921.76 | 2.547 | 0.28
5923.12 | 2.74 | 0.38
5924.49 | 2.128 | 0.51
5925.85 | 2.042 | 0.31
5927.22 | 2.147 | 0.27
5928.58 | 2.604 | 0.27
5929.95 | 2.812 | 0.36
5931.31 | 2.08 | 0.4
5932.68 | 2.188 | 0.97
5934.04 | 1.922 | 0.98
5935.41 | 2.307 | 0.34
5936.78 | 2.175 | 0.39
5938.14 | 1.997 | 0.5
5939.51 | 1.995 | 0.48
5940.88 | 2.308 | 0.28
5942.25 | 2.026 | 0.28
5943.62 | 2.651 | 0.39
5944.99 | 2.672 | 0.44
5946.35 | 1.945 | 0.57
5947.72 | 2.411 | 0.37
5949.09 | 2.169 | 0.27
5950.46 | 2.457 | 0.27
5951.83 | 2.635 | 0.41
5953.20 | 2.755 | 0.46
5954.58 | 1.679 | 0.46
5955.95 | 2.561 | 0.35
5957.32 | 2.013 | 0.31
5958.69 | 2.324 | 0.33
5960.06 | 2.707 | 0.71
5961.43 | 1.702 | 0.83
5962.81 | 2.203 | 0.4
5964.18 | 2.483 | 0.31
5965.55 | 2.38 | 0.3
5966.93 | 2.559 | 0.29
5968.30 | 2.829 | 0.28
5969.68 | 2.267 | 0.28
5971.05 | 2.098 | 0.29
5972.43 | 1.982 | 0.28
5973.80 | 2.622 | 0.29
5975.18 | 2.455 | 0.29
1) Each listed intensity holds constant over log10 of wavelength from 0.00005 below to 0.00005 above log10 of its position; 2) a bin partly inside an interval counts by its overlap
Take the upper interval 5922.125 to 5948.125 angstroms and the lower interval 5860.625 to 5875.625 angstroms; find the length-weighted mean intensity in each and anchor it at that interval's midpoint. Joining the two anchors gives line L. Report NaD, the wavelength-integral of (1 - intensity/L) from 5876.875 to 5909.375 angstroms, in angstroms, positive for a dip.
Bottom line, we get 5.3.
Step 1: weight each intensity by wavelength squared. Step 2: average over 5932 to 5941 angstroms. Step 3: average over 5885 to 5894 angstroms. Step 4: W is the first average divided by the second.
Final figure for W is 1.5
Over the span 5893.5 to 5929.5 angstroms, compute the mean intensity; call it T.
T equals 2.2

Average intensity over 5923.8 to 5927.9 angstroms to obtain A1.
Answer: 2.1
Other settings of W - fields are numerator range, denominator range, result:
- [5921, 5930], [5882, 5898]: 1.44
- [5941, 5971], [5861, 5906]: 1.18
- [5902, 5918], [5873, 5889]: 1.11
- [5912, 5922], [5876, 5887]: 1.12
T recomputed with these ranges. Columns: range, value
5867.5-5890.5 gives 1.98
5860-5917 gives 2.07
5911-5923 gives 2.35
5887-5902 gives 1.69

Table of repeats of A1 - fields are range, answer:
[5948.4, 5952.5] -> 2.42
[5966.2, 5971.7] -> 2.44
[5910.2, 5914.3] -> 2.17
